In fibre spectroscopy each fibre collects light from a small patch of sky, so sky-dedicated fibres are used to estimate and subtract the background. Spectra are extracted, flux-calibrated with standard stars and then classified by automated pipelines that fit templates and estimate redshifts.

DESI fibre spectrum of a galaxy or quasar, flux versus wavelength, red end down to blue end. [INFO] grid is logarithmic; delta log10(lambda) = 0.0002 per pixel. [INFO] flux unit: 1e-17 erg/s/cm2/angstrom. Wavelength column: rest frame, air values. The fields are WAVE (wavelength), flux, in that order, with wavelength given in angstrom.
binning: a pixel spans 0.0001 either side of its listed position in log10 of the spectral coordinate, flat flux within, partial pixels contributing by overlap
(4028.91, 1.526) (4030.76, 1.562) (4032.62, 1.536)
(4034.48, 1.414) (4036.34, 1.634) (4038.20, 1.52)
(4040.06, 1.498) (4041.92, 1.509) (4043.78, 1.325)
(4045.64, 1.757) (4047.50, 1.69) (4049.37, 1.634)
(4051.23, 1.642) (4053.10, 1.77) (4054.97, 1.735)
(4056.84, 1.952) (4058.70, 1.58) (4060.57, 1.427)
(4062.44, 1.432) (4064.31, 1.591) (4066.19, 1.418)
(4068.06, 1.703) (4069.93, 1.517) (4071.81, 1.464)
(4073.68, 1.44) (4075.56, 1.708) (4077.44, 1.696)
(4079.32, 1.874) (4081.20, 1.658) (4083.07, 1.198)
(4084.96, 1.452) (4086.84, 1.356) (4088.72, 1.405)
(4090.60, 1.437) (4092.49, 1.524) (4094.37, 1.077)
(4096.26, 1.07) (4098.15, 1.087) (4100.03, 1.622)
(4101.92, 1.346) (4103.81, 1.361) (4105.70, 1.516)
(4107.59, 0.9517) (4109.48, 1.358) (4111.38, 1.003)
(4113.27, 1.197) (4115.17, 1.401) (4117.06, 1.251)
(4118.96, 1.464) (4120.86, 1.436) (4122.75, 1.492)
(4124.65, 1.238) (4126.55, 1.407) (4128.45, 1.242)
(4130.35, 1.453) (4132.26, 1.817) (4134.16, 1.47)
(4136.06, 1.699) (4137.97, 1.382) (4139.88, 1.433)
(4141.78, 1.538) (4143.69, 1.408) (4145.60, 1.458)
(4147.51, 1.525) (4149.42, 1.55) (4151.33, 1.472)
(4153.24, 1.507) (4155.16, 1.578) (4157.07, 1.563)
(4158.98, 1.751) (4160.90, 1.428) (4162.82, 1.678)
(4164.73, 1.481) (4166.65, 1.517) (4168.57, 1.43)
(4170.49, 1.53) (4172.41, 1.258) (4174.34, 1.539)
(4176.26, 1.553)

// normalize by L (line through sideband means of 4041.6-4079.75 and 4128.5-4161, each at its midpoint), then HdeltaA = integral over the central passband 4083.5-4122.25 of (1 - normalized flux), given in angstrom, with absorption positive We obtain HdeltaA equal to 6.2 angstrom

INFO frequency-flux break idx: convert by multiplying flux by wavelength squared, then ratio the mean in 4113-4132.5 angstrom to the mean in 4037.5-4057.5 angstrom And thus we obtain 0.9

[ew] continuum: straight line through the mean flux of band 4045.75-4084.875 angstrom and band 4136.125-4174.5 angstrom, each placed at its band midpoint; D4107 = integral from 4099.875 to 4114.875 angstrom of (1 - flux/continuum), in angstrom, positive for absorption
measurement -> 2.7 angstrom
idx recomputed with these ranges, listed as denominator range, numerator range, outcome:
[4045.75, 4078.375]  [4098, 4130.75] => 0.84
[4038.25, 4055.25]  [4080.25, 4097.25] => 0.86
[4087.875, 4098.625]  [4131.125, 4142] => 1.25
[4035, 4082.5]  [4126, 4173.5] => 0.98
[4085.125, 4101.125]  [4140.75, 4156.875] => 1.17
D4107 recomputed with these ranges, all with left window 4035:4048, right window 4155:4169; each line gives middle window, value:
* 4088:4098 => 1.75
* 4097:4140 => 5.06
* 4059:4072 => 0.34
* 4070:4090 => 0.41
